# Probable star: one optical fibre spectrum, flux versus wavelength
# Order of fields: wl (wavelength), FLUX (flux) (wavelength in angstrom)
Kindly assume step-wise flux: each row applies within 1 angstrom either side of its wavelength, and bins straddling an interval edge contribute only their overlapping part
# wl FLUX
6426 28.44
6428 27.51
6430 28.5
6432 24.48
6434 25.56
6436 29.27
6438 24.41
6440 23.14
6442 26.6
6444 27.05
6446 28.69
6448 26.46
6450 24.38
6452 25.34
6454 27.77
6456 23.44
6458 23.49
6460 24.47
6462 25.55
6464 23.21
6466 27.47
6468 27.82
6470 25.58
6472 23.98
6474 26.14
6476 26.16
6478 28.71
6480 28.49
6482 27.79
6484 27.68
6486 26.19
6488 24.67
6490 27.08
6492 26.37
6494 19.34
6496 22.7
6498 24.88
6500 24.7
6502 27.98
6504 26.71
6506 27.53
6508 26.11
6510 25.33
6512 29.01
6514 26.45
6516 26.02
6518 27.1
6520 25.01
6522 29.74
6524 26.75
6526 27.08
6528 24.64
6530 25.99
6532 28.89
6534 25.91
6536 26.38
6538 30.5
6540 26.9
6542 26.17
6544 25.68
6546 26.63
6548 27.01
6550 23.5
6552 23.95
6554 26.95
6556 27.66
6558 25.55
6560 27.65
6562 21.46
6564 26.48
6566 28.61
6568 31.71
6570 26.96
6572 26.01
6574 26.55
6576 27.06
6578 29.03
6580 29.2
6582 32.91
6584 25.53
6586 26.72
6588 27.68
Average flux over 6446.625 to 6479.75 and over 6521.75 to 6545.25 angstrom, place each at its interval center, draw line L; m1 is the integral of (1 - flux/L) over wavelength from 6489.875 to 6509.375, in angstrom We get 0.8 angstrom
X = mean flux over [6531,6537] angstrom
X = 27.1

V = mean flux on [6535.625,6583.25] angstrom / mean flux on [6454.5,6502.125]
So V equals 1.06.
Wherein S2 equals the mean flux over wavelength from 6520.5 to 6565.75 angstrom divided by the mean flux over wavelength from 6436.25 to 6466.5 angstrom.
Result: 1.04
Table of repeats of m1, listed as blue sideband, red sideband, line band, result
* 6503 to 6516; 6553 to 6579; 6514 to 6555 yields 0.6 angstrom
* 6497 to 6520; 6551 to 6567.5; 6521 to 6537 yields -0.3 angstrom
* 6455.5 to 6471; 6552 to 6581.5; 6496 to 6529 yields -0.4 angstrom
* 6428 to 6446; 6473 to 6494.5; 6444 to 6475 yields 0.9 angstrom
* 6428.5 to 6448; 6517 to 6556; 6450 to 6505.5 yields 1.7 angstrom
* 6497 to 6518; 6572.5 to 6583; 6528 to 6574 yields 2.2 angstrom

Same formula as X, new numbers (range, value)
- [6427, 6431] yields 28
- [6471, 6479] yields 26.2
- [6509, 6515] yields 26.9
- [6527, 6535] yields 26.4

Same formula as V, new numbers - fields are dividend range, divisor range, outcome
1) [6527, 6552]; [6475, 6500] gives 1.02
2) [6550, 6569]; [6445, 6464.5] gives 1.05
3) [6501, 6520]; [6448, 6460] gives 1.07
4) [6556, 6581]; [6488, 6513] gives 1.06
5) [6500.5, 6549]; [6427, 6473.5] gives 1.04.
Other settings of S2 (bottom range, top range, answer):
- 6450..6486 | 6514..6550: 1.03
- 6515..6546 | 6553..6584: 1.03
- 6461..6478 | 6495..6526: 1.02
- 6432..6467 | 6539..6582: 1.05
